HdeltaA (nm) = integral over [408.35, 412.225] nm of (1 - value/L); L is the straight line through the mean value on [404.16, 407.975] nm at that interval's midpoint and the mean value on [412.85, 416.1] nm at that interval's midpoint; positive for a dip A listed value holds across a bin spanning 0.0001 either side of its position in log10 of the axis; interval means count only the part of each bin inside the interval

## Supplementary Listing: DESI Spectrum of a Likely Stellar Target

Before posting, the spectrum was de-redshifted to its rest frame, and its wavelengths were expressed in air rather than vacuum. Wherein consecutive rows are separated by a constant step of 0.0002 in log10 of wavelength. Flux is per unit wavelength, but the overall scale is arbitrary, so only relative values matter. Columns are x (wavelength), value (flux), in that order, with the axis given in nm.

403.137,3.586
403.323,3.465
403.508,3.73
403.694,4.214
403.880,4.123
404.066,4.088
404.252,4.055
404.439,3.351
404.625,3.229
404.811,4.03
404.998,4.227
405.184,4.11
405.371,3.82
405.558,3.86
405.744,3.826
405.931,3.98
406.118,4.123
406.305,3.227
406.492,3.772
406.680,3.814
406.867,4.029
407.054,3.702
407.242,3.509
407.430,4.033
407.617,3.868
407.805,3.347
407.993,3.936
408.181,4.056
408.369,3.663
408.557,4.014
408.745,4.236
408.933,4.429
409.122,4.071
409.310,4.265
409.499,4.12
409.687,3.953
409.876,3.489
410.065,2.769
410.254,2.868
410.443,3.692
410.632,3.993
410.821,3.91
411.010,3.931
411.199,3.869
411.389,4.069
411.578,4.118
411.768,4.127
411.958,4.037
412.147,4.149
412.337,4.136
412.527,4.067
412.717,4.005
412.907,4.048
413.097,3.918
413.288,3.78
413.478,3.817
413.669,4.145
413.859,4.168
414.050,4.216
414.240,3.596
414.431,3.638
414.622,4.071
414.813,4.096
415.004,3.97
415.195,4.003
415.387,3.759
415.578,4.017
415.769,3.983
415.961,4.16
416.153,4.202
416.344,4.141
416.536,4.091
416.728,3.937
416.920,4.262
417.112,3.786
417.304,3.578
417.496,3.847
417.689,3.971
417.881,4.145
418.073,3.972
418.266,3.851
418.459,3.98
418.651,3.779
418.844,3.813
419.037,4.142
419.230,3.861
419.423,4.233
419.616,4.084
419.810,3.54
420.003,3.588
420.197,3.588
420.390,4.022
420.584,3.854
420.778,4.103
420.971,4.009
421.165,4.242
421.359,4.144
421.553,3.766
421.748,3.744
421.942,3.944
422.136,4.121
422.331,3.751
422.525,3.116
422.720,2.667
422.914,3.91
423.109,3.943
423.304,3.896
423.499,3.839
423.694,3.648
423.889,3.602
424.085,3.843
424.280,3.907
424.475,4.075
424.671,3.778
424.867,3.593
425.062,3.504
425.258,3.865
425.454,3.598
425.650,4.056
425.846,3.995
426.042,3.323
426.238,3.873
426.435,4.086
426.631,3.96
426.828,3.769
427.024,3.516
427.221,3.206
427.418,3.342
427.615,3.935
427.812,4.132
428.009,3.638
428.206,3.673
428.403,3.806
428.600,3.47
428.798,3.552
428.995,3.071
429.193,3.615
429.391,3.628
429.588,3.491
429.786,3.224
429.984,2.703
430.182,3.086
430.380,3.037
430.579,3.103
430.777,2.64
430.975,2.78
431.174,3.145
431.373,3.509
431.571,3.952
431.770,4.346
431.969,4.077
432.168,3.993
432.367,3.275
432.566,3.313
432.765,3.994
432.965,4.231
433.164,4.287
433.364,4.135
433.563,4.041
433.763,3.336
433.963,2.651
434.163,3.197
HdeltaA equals -0.02 nm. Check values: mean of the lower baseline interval 3.8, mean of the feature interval 3.9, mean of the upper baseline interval 3.97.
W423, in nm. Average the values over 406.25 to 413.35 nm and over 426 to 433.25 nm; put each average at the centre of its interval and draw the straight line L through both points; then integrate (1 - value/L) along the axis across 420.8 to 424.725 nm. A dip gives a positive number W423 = -0.14 nm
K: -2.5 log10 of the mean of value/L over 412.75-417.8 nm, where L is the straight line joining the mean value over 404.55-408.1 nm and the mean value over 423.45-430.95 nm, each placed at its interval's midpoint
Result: -0.07 mag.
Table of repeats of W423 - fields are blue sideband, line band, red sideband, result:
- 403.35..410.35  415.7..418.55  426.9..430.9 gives -0.29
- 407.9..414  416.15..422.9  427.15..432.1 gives -0.30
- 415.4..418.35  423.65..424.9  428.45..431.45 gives -0.09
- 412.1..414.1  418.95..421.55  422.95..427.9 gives -0.04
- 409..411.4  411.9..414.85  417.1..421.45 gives -0.13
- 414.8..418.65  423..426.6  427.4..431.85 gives -0.17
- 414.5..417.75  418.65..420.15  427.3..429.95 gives 0.00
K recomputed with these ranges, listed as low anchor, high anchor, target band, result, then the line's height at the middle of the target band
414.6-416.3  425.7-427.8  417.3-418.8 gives 0.015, 3.96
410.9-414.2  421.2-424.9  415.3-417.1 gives -0.031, 3.94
